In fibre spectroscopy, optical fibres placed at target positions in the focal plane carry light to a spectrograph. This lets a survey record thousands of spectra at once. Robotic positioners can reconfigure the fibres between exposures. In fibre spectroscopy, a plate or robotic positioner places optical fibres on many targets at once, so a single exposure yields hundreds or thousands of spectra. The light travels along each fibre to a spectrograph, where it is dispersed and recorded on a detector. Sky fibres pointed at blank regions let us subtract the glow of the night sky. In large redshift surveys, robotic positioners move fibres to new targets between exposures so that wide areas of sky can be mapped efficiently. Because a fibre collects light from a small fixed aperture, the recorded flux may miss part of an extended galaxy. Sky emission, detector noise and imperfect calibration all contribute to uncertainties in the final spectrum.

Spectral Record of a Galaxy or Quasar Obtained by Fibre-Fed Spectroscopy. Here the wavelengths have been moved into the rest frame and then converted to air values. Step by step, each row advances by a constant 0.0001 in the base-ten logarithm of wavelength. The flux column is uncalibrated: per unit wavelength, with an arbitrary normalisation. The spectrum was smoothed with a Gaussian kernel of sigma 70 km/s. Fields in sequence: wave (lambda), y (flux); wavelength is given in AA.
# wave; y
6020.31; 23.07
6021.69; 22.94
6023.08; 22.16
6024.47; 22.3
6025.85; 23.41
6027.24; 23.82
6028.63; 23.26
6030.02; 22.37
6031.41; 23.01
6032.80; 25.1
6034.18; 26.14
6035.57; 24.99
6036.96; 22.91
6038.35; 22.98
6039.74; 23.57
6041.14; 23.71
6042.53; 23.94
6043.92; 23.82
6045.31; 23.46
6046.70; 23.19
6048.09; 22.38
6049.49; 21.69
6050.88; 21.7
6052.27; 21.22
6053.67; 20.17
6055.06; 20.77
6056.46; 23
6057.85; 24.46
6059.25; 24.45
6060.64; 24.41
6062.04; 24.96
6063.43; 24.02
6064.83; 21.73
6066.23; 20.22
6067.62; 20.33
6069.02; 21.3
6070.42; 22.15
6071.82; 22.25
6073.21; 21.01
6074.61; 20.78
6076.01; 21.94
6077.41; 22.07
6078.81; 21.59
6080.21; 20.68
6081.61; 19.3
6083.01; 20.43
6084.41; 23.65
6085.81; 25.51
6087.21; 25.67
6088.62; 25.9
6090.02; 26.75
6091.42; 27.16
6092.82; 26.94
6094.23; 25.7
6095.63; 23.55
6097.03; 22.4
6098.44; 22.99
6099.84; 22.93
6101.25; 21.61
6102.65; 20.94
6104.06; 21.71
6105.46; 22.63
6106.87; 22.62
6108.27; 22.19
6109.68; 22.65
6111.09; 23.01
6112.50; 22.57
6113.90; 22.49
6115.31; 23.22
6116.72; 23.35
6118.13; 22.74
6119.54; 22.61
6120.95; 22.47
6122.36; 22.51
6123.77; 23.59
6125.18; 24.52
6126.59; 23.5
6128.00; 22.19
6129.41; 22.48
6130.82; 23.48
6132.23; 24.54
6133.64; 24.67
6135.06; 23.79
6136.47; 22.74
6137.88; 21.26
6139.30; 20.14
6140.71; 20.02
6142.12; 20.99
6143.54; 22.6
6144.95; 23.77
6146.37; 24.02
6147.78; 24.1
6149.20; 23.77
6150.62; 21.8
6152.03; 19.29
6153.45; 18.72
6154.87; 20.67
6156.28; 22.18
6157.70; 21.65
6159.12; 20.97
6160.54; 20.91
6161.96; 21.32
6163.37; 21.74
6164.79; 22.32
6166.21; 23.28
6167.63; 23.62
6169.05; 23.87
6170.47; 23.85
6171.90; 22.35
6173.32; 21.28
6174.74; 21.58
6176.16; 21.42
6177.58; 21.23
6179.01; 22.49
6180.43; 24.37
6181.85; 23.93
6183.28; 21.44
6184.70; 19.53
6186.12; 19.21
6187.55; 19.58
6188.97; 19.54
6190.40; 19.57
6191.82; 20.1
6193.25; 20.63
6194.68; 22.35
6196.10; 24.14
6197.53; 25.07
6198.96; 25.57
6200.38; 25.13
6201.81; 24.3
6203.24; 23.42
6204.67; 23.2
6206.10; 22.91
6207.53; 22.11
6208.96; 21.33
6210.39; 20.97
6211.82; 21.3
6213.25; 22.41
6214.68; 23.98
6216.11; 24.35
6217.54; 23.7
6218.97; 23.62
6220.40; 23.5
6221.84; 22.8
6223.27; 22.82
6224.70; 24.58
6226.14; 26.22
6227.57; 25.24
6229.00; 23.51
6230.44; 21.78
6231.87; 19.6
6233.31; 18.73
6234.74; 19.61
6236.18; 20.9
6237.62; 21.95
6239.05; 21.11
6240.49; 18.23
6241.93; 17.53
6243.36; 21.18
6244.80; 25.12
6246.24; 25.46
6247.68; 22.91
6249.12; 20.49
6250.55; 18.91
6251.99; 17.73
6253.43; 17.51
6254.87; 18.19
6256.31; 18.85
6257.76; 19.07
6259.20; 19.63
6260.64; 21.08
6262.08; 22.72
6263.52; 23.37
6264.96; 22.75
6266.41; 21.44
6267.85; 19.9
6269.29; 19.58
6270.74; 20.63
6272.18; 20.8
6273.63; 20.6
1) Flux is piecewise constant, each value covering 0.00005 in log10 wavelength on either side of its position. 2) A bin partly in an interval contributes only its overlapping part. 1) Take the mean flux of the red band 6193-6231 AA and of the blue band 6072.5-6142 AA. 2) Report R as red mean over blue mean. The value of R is 1.02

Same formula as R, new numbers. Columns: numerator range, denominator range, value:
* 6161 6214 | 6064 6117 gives 0.98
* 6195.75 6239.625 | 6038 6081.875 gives 1.03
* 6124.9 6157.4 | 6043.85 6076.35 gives 1.00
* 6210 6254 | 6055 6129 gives 0.95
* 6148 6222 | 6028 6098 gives 0.96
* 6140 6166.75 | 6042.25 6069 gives 0.97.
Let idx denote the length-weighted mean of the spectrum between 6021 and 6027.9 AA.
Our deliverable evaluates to 22.9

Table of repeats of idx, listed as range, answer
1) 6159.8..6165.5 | 21.6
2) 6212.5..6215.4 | 23.2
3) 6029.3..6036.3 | 24.3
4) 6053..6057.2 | 21.4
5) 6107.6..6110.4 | 22.4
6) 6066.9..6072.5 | 21.5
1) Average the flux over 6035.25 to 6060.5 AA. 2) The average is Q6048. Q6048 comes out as 22.9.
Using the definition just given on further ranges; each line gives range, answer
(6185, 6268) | 21.8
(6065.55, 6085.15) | 21.3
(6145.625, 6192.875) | 21.7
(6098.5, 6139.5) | 22.8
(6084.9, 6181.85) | 22.8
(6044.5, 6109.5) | 22.8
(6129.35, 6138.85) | 23.2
